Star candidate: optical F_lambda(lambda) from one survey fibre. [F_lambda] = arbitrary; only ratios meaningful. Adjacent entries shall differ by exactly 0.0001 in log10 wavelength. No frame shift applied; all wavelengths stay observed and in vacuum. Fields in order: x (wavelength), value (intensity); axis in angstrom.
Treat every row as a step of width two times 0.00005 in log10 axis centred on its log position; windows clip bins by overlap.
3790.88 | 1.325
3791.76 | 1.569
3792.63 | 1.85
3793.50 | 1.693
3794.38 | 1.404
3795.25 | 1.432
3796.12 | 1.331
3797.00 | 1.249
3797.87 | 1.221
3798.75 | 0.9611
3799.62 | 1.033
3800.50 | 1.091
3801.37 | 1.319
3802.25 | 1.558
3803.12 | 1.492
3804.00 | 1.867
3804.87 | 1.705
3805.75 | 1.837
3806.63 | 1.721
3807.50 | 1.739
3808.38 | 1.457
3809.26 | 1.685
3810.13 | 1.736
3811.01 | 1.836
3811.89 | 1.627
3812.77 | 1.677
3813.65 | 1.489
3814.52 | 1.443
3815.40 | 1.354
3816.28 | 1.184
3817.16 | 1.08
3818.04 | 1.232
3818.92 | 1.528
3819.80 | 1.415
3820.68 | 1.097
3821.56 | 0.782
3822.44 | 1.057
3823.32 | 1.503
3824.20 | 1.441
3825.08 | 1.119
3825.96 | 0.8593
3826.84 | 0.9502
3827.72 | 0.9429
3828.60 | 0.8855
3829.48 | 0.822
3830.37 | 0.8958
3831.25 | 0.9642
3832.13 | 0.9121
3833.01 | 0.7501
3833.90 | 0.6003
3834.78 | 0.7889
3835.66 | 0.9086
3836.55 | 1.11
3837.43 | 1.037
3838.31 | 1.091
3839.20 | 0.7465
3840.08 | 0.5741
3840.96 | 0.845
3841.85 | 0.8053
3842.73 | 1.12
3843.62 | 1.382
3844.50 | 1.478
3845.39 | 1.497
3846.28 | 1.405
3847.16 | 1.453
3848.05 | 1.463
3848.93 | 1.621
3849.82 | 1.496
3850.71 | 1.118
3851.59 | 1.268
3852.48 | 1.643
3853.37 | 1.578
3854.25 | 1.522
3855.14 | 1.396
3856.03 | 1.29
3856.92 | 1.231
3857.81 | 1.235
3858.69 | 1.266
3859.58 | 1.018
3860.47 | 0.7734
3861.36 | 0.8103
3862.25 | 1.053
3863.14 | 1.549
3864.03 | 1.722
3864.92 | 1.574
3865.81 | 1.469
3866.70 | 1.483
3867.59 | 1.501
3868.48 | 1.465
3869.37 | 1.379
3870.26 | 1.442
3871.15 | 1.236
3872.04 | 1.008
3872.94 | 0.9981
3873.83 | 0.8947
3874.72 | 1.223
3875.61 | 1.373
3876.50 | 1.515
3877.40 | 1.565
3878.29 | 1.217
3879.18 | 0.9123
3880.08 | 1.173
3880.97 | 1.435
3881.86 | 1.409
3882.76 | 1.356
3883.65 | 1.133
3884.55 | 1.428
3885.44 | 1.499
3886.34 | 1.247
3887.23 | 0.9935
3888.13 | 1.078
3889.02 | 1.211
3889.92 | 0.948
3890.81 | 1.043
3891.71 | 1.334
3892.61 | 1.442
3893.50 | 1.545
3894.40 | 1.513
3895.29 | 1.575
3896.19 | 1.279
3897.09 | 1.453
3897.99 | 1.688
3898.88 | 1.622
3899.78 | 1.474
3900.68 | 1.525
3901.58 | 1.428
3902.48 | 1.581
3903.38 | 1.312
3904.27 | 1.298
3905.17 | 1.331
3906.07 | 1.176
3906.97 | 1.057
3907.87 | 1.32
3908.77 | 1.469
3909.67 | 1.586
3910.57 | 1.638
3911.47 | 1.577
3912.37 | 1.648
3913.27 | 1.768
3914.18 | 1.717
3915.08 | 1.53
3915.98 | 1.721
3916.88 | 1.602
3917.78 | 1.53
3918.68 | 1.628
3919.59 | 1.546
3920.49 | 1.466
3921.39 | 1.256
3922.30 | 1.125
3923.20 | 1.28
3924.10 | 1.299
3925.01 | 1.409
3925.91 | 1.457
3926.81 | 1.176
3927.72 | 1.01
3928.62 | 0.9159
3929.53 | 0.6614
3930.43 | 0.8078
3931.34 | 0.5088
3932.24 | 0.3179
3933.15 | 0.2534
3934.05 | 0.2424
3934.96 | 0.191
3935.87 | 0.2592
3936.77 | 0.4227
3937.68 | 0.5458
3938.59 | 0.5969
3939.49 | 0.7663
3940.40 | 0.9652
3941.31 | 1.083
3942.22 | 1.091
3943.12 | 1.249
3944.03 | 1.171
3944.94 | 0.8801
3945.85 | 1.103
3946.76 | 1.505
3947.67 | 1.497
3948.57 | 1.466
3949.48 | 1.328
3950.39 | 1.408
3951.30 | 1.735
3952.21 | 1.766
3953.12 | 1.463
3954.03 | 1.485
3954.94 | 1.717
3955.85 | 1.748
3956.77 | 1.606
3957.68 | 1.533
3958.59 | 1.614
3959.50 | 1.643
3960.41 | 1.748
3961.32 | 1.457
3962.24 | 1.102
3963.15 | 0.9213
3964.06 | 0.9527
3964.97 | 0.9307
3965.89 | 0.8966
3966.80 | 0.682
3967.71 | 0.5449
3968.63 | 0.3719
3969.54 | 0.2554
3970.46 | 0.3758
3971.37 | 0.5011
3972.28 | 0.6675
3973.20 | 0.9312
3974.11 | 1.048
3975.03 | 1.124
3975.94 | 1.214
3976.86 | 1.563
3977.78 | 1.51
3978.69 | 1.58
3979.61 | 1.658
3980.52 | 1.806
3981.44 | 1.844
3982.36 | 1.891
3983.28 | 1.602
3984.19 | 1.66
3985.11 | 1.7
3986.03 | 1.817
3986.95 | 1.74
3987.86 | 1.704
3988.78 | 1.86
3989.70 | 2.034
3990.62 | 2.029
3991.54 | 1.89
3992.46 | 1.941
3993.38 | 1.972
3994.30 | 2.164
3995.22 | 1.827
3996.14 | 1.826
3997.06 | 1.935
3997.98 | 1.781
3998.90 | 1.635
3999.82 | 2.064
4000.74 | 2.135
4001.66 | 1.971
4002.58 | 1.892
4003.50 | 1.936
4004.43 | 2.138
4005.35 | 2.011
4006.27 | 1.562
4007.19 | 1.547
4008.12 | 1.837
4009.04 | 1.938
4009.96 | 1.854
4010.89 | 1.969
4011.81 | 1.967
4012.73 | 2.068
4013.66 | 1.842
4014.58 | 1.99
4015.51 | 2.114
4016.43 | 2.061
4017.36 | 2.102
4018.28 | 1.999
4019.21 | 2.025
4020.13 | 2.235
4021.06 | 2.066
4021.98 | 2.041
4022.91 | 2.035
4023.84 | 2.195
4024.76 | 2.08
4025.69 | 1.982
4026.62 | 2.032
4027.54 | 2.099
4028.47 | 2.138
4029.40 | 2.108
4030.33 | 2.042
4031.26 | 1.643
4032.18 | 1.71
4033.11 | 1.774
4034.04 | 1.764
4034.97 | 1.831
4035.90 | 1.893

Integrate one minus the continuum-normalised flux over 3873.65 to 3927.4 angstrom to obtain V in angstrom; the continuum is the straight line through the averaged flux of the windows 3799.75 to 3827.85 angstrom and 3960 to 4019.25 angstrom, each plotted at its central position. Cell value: 4.0 angstrom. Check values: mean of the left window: 1.4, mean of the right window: 1.59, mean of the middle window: 1.39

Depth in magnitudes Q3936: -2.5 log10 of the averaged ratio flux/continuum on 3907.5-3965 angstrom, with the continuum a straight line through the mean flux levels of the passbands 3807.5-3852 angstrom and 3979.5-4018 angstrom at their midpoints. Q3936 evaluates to 0.31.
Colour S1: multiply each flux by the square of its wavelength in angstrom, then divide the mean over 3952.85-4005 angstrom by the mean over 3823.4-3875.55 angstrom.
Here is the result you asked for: 1.36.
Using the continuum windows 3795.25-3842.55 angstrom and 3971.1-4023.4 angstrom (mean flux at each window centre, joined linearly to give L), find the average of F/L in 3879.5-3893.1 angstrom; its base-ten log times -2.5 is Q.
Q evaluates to 0.15 mag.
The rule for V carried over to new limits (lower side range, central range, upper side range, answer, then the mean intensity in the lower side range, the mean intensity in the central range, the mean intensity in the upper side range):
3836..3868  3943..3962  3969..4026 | 1.4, 1.27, 1.48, 1.75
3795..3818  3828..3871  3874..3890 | 4.7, 1.46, 1.2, 1.26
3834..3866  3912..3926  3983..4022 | 0.3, 1.22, 1.5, 1.92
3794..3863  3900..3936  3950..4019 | 5.4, 1.25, 1.22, 1.6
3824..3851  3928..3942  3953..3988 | 7.4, 1.06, 0.583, 1.29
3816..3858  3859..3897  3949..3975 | -4.4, 1.15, 1.28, 1.16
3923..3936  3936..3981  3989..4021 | 1.8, 0.789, 1.16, 1.95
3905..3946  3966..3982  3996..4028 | 5.7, 1.11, 1.04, 1.97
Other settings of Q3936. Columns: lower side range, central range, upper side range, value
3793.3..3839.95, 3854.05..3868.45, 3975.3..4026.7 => 0.079 mag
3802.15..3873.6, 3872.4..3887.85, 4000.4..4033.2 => 0.149 mag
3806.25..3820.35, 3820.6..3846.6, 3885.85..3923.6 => 0.422 mag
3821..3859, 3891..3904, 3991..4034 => -0.047 mag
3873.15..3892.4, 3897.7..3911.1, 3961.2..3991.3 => -0.151 mag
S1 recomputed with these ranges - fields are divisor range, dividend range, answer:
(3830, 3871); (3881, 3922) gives 1.20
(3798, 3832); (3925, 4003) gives 1.06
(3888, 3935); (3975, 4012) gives 1.47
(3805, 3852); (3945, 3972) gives 1.06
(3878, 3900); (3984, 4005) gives 1.52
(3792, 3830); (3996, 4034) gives 1.59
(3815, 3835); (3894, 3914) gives 1.46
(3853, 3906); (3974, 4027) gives 1.50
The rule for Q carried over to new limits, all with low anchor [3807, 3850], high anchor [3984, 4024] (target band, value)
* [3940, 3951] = 0.339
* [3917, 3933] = 0.373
